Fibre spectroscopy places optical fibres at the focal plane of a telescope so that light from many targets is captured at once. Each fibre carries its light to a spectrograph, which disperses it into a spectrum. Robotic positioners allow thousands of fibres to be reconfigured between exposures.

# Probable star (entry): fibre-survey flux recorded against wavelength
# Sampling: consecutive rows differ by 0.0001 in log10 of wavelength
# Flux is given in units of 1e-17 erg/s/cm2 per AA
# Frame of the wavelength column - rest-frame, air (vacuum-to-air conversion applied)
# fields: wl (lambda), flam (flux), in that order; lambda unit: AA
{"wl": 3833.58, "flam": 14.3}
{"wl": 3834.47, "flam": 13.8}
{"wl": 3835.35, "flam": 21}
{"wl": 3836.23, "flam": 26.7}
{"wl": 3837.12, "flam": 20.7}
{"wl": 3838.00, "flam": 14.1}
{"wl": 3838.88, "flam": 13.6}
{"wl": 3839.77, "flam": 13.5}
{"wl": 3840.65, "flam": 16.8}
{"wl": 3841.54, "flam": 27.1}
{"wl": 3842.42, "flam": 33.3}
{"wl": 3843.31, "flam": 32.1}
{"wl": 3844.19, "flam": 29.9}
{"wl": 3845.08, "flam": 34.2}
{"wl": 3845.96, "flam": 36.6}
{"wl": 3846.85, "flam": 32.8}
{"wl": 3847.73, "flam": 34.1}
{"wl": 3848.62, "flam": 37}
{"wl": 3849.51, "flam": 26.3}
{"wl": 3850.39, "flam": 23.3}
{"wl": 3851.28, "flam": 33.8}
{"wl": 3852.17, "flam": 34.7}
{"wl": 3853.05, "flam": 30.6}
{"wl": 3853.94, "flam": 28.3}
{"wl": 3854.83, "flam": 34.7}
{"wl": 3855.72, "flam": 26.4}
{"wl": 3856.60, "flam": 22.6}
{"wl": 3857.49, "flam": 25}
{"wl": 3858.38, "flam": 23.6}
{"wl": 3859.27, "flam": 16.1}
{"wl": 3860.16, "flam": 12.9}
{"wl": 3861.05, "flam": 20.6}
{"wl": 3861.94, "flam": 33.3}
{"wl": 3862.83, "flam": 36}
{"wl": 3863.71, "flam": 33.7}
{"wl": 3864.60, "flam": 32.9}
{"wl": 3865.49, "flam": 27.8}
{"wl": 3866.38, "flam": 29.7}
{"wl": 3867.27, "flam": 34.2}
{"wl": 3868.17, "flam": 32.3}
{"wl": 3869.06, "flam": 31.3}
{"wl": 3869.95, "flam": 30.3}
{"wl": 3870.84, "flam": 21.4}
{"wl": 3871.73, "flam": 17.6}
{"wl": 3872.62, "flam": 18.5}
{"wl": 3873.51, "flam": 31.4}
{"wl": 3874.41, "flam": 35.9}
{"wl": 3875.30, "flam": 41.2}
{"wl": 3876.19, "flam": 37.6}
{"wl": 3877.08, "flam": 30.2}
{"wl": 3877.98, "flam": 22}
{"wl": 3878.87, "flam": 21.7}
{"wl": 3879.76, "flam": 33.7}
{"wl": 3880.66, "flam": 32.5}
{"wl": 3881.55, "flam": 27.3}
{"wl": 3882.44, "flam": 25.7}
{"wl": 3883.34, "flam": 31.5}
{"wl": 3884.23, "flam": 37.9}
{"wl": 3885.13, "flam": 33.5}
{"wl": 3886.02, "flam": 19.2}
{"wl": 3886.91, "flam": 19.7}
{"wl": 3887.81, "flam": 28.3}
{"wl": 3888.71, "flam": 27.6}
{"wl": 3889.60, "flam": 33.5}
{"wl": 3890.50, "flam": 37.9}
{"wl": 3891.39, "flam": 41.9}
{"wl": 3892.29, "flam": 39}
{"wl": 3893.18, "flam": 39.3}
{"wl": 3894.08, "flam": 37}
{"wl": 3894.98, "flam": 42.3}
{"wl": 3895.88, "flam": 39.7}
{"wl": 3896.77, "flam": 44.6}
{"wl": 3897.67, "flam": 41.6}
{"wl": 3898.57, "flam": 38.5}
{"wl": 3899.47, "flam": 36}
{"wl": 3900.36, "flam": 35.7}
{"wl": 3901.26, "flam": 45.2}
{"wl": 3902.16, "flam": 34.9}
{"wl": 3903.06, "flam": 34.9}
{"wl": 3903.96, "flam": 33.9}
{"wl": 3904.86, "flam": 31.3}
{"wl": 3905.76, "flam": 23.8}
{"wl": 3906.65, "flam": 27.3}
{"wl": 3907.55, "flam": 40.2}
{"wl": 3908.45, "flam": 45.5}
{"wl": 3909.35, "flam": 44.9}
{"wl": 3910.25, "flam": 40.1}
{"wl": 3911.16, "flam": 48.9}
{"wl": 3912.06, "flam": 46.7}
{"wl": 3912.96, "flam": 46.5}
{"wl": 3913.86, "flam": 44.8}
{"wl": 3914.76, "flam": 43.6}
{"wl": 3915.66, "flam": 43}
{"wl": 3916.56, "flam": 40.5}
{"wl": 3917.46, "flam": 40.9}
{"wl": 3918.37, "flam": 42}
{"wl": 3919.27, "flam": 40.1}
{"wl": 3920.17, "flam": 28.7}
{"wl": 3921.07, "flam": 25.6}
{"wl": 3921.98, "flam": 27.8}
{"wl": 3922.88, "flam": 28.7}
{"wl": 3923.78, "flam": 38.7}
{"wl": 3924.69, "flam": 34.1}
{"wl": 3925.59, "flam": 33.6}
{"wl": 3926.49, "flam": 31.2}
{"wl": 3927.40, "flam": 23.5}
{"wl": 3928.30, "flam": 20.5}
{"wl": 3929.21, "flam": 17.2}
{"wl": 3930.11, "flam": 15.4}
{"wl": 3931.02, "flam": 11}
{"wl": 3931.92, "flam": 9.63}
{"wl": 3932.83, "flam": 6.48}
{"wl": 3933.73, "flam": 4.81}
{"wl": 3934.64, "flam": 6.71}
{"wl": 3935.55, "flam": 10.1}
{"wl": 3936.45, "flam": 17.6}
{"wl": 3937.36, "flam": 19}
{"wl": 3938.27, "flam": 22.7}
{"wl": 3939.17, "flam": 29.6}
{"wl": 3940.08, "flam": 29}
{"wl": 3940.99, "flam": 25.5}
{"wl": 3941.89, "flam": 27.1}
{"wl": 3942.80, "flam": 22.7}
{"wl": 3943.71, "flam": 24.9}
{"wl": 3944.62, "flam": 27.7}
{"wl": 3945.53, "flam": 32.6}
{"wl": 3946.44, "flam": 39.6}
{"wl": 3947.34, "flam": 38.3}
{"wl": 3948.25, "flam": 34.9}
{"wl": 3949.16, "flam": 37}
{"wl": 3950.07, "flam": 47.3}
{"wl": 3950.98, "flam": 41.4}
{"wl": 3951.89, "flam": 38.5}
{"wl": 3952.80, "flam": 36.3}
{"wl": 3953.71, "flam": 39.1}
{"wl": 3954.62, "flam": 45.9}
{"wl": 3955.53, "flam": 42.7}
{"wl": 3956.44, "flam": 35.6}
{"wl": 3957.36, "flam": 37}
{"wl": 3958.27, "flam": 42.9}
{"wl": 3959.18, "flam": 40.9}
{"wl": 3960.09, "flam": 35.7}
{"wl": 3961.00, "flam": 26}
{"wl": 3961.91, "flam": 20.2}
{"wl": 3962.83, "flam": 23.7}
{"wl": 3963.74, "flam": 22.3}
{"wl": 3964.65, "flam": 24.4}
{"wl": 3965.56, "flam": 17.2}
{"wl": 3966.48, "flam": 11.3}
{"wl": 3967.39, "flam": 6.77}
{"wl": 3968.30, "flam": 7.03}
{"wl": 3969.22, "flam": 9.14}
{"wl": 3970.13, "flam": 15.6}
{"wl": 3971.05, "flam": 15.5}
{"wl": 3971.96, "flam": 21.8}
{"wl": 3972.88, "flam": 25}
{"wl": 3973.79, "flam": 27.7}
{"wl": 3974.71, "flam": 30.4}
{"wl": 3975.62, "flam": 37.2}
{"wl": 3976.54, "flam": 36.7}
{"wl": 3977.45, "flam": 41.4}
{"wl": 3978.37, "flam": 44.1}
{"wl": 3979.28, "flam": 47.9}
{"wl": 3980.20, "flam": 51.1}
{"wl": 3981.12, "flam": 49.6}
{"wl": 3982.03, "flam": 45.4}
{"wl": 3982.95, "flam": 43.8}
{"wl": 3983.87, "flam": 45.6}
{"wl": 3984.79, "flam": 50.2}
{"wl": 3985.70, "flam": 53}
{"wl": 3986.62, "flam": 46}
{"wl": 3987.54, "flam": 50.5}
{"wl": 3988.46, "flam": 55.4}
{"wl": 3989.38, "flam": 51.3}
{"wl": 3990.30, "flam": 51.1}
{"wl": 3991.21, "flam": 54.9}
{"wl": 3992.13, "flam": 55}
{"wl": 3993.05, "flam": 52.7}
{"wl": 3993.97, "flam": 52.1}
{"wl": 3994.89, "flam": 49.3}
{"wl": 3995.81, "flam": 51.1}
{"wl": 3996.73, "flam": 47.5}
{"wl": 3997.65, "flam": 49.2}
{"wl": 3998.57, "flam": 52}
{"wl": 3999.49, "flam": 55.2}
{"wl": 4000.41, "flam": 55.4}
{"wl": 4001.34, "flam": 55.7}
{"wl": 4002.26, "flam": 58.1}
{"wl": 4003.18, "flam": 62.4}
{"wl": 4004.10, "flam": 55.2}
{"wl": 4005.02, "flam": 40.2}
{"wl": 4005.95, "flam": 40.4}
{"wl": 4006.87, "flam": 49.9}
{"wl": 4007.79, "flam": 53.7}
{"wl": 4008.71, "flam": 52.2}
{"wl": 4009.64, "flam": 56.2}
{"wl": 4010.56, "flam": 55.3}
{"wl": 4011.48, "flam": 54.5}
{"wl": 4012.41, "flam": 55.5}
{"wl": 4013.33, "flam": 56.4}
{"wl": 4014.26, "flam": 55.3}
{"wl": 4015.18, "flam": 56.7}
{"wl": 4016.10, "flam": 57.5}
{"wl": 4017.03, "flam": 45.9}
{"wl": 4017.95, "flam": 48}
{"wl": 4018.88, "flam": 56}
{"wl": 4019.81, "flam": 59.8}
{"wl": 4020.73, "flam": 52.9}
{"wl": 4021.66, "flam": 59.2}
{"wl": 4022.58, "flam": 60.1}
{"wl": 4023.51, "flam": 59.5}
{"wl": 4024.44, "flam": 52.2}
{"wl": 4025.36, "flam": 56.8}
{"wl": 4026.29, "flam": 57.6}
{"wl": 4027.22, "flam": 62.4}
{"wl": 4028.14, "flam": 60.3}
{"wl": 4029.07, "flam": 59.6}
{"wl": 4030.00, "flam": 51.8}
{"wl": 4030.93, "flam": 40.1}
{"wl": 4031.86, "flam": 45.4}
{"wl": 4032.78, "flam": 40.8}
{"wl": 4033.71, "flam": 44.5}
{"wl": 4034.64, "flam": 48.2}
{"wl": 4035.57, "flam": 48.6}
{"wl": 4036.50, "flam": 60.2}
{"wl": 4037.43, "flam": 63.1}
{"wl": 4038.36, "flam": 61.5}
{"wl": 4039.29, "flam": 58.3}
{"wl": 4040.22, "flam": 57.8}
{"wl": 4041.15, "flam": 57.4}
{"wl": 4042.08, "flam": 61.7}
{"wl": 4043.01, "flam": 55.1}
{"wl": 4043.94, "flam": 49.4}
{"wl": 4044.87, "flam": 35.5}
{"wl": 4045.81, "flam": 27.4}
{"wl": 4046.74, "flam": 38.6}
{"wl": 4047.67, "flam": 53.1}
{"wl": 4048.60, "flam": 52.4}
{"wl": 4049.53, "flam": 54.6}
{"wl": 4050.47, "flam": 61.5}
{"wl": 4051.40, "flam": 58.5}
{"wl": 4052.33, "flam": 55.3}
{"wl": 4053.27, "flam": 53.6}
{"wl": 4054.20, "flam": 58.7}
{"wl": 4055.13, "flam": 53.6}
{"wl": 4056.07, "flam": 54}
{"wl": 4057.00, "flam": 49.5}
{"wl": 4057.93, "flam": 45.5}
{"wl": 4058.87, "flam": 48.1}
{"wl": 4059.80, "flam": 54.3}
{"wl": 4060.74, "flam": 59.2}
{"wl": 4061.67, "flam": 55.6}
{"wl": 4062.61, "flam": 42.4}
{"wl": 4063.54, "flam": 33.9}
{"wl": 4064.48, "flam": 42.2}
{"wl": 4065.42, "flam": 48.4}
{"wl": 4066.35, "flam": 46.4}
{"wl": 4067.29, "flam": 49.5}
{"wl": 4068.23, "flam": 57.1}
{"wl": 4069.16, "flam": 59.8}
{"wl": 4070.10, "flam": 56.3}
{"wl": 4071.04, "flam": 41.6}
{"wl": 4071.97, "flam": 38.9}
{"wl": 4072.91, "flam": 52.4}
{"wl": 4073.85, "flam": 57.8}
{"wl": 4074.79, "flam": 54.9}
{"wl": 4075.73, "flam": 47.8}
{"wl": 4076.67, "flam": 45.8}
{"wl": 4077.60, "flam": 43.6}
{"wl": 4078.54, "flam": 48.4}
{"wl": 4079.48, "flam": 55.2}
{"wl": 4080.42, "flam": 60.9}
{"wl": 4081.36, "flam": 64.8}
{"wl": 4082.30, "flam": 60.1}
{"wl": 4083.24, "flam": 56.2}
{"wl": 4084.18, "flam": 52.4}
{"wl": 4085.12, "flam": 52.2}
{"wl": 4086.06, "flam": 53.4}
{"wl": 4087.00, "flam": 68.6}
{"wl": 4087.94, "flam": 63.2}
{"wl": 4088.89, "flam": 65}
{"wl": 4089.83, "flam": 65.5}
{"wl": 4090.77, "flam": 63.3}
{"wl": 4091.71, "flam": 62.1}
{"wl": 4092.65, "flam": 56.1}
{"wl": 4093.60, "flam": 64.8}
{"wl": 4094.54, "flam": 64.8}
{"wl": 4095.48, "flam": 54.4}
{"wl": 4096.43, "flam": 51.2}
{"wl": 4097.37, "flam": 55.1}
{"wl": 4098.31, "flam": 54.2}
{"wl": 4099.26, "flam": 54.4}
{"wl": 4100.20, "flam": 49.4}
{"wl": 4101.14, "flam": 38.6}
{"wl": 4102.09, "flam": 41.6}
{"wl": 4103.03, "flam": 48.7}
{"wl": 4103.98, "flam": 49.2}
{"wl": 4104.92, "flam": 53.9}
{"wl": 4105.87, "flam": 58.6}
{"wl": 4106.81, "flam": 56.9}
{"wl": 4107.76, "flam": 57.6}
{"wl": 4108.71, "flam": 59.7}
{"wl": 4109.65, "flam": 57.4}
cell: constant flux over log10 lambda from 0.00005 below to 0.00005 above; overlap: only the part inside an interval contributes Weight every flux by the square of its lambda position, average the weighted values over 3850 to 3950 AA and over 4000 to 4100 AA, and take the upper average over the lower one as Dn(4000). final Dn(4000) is 1.89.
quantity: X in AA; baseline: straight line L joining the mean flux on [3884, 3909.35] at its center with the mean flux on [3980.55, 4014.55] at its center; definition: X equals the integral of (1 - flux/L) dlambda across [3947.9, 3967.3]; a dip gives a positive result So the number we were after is 5.3 AA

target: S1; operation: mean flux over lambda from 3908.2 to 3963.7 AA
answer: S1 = 31.4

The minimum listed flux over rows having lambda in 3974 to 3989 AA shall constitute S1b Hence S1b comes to 30.4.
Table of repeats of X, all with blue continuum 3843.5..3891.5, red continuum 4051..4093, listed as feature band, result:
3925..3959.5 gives 9.4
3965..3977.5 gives 6.2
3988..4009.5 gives -3.5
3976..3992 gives -1.8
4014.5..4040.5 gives -3.3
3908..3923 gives -2.2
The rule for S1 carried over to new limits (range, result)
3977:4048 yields 52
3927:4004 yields 34.6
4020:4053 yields 53.2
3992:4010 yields 52.1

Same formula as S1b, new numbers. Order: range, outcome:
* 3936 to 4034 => 6.77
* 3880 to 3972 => 4.81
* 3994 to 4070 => 27.4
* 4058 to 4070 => 33.9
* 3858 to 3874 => 12.9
